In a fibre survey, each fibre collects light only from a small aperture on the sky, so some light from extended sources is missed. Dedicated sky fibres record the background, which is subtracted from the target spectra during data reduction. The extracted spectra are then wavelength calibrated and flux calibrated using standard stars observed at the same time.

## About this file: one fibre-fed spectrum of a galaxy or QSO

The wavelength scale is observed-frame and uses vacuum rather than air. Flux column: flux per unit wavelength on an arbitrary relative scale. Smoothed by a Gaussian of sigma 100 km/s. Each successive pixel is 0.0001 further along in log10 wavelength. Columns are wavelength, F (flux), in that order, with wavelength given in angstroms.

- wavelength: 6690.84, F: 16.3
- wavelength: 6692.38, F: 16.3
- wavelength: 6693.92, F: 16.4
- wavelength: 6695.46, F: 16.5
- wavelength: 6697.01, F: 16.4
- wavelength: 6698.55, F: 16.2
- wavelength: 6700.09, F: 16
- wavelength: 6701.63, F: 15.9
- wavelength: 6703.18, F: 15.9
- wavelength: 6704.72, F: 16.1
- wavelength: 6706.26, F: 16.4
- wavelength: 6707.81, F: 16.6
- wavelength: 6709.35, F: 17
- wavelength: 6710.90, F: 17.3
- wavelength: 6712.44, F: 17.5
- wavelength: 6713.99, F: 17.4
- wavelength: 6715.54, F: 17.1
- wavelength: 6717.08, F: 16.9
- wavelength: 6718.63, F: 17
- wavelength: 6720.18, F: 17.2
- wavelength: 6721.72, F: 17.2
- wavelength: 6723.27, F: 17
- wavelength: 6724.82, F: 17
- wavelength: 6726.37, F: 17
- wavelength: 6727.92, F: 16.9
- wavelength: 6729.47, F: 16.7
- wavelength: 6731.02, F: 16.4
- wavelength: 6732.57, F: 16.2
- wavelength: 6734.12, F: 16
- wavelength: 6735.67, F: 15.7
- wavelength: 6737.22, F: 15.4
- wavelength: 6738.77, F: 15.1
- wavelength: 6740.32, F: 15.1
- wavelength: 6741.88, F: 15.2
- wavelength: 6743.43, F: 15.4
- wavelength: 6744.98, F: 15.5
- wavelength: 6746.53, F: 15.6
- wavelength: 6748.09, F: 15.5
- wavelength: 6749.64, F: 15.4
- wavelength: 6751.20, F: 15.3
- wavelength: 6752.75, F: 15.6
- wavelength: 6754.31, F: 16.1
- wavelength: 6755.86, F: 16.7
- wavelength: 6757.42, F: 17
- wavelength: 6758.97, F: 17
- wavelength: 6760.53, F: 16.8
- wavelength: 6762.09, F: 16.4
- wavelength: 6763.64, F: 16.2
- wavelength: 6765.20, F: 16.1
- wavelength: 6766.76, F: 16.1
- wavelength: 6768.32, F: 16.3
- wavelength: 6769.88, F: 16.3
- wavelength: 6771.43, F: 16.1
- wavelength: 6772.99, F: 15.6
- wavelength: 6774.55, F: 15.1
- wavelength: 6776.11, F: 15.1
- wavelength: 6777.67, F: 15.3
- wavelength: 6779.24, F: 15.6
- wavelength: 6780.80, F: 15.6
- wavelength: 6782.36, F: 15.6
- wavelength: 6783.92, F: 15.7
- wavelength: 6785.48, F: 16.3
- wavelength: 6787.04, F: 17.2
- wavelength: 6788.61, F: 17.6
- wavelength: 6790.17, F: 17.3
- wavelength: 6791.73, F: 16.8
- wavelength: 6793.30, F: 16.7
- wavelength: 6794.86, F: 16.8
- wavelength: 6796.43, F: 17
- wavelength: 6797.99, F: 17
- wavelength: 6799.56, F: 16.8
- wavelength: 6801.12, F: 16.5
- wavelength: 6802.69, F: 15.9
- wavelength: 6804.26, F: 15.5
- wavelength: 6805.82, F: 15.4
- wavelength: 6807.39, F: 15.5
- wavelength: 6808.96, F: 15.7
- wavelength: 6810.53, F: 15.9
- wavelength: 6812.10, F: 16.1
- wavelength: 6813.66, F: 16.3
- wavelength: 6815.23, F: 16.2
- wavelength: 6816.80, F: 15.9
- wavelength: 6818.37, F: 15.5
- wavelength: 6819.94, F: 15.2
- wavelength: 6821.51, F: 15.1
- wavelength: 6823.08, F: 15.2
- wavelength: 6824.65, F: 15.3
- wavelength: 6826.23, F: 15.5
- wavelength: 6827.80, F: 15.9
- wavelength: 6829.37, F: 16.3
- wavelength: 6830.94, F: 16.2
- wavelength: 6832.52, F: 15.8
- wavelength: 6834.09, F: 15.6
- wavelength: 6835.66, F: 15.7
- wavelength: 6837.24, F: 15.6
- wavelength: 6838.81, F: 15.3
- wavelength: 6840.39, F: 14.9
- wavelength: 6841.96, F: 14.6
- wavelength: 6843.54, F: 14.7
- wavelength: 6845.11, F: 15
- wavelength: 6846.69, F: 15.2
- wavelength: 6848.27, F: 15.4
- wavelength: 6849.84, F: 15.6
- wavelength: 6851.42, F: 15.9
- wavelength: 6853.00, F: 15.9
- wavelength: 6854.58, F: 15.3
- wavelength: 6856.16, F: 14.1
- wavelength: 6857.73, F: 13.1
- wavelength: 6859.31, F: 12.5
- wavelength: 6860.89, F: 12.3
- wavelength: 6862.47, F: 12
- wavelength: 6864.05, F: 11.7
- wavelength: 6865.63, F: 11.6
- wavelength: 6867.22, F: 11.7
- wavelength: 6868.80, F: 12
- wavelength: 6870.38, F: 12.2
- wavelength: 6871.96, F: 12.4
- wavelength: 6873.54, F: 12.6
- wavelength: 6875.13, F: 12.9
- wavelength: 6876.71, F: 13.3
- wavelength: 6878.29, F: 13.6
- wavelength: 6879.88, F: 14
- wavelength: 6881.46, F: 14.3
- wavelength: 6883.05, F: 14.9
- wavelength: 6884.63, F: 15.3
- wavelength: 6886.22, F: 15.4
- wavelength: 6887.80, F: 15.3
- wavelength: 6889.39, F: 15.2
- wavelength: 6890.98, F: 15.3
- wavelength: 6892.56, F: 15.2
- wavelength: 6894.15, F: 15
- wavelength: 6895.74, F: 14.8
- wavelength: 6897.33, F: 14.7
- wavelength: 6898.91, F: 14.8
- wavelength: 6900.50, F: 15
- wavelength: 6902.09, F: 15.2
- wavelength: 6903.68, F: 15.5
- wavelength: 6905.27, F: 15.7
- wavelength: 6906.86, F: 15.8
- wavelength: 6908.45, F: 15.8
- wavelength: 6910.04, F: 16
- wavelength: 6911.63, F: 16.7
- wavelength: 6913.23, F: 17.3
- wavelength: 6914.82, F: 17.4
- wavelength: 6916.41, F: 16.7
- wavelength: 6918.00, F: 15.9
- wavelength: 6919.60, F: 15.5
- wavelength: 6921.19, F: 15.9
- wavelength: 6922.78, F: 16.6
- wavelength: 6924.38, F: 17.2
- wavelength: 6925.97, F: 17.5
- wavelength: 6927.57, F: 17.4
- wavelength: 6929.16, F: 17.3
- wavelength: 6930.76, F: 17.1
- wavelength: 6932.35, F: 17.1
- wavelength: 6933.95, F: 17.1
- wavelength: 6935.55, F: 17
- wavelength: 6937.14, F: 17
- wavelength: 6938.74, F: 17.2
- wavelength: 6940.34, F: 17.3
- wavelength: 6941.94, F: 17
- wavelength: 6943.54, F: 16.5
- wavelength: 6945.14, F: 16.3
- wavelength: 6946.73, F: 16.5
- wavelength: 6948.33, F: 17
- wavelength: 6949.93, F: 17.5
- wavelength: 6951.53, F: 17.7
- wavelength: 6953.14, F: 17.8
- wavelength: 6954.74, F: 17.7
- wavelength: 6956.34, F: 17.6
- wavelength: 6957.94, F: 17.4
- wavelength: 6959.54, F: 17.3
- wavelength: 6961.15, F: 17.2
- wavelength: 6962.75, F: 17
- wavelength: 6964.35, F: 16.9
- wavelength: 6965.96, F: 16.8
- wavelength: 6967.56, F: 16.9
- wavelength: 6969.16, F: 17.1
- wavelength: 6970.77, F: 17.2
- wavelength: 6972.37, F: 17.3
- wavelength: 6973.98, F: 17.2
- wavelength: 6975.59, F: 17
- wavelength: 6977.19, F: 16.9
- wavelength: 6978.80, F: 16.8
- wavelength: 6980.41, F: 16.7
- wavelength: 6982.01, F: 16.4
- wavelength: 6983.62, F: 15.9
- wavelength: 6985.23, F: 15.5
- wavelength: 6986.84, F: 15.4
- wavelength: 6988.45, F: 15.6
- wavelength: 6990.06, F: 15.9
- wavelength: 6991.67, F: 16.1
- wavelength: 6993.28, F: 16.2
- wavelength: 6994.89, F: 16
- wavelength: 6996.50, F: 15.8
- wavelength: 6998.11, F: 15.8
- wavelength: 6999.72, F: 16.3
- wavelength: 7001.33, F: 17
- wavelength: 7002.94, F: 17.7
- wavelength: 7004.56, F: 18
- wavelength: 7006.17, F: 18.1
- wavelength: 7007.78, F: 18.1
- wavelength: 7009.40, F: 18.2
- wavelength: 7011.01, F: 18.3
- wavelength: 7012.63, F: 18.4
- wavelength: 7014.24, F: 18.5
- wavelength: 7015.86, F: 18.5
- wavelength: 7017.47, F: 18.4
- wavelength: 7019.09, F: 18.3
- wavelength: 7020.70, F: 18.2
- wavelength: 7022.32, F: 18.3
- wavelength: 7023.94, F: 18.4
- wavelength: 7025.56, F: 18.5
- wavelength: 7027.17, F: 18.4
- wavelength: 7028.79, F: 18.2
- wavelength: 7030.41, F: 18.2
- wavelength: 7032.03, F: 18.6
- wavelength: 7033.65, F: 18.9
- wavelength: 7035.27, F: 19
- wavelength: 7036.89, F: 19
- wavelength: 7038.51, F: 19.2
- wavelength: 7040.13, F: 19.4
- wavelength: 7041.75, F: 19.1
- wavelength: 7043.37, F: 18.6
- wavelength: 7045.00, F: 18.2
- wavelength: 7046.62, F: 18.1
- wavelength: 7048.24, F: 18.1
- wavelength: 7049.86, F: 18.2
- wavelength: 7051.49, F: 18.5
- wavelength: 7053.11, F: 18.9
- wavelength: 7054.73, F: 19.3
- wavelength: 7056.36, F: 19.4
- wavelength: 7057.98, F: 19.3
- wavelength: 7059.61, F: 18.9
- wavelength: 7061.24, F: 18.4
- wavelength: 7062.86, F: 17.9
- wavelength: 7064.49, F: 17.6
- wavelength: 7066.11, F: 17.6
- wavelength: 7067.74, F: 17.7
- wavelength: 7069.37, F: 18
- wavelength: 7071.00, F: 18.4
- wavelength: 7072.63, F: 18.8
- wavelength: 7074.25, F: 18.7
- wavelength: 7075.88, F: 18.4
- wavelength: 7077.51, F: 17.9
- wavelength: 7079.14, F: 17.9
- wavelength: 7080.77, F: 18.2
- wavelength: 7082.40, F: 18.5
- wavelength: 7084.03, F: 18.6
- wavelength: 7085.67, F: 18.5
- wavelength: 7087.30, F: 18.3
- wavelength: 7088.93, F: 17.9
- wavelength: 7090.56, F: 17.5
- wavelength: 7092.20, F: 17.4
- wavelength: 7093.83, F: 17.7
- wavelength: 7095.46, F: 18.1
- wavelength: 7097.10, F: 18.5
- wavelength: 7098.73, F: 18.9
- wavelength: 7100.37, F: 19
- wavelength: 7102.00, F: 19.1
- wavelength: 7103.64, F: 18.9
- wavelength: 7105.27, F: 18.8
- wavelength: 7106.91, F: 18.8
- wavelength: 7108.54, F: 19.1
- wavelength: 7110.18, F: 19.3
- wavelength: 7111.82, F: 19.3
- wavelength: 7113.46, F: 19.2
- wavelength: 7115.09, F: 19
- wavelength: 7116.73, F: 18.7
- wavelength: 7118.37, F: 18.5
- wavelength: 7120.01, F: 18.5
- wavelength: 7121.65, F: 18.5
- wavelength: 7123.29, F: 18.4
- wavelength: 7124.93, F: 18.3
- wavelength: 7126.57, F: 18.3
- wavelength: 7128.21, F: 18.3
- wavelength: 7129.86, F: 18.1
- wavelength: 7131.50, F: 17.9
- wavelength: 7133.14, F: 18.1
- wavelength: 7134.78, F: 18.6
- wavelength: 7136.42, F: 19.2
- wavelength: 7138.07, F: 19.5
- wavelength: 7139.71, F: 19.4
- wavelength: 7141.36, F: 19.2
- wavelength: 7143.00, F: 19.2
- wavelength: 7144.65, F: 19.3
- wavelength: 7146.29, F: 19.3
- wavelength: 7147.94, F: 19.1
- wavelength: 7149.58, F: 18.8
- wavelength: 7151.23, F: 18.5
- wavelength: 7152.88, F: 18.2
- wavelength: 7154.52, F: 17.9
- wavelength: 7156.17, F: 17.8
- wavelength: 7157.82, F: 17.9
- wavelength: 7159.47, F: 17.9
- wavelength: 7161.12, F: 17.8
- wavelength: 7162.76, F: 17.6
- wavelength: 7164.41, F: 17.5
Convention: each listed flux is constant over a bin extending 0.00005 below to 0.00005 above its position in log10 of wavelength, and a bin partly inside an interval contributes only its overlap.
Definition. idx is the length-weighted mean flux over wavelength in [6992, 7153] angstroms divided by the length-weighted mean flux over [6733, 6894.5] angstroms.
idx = 1.20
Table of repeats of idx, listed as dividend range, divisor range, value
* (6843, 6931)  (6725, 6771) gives 0.93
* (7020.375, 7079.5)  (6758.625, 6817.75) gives 1.14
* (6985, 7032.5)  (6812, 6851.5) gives 1.12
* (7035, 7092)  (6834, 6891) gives 1.31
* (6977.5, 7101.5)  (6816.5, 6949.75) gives 1.17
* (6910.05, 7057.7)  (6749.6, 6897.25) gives 1.14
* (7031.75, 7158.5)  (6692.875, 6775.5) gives 1.14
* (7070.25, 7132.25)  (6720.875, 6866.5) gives 1.18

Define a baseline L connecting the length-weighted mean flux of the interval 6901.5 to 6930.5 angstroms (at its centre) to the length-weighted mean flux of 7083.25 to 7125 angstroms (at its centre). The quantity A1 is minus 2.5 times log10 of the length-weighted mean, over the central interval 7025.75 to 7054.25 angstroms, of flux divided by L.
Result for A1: -0.047 mag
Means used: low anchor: 16.4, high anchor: 18.6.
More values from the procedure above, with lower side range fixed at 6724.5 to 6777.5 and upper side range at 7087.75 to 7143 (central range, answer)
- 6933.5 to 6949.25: 0.029 mag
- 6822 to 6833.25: 0.055 mag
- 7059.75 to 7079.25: 0.008 mag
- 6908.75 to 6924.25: 0.047 mag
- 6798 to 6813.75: 0.026 mag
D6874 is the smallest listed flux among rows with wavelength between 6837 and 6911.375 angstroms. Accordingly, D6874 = 11.6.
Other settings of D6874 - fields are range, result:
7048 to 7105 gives 17.4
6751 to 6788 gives 15.1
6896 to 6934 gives 14.7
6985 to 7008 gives 15.4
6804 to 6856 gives 14.6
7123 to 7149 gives 17.9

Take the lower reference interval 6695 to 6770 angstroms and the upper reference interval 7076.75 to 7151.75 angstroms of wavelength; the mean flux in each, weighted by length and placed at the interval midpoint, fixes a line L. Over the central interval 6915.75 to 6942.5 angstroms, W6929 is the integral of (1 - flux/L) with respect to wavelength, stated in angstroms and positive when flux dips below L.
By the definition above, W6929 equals 1.0 angstroms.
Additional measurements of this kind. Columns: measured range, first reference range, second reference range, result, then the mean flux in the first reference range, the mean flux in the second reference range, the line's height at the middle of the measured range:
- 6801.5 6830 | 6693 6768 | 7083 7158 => 1.9 angstroms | 16.3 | 18.6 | 16.8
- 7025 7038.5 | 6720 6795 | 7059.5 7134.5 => -0.5 angstroms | 16.1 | 18.4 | 18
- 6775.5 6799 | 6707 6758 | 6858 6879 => -2.6 angstroms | 16.3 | 12.4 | 14.7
